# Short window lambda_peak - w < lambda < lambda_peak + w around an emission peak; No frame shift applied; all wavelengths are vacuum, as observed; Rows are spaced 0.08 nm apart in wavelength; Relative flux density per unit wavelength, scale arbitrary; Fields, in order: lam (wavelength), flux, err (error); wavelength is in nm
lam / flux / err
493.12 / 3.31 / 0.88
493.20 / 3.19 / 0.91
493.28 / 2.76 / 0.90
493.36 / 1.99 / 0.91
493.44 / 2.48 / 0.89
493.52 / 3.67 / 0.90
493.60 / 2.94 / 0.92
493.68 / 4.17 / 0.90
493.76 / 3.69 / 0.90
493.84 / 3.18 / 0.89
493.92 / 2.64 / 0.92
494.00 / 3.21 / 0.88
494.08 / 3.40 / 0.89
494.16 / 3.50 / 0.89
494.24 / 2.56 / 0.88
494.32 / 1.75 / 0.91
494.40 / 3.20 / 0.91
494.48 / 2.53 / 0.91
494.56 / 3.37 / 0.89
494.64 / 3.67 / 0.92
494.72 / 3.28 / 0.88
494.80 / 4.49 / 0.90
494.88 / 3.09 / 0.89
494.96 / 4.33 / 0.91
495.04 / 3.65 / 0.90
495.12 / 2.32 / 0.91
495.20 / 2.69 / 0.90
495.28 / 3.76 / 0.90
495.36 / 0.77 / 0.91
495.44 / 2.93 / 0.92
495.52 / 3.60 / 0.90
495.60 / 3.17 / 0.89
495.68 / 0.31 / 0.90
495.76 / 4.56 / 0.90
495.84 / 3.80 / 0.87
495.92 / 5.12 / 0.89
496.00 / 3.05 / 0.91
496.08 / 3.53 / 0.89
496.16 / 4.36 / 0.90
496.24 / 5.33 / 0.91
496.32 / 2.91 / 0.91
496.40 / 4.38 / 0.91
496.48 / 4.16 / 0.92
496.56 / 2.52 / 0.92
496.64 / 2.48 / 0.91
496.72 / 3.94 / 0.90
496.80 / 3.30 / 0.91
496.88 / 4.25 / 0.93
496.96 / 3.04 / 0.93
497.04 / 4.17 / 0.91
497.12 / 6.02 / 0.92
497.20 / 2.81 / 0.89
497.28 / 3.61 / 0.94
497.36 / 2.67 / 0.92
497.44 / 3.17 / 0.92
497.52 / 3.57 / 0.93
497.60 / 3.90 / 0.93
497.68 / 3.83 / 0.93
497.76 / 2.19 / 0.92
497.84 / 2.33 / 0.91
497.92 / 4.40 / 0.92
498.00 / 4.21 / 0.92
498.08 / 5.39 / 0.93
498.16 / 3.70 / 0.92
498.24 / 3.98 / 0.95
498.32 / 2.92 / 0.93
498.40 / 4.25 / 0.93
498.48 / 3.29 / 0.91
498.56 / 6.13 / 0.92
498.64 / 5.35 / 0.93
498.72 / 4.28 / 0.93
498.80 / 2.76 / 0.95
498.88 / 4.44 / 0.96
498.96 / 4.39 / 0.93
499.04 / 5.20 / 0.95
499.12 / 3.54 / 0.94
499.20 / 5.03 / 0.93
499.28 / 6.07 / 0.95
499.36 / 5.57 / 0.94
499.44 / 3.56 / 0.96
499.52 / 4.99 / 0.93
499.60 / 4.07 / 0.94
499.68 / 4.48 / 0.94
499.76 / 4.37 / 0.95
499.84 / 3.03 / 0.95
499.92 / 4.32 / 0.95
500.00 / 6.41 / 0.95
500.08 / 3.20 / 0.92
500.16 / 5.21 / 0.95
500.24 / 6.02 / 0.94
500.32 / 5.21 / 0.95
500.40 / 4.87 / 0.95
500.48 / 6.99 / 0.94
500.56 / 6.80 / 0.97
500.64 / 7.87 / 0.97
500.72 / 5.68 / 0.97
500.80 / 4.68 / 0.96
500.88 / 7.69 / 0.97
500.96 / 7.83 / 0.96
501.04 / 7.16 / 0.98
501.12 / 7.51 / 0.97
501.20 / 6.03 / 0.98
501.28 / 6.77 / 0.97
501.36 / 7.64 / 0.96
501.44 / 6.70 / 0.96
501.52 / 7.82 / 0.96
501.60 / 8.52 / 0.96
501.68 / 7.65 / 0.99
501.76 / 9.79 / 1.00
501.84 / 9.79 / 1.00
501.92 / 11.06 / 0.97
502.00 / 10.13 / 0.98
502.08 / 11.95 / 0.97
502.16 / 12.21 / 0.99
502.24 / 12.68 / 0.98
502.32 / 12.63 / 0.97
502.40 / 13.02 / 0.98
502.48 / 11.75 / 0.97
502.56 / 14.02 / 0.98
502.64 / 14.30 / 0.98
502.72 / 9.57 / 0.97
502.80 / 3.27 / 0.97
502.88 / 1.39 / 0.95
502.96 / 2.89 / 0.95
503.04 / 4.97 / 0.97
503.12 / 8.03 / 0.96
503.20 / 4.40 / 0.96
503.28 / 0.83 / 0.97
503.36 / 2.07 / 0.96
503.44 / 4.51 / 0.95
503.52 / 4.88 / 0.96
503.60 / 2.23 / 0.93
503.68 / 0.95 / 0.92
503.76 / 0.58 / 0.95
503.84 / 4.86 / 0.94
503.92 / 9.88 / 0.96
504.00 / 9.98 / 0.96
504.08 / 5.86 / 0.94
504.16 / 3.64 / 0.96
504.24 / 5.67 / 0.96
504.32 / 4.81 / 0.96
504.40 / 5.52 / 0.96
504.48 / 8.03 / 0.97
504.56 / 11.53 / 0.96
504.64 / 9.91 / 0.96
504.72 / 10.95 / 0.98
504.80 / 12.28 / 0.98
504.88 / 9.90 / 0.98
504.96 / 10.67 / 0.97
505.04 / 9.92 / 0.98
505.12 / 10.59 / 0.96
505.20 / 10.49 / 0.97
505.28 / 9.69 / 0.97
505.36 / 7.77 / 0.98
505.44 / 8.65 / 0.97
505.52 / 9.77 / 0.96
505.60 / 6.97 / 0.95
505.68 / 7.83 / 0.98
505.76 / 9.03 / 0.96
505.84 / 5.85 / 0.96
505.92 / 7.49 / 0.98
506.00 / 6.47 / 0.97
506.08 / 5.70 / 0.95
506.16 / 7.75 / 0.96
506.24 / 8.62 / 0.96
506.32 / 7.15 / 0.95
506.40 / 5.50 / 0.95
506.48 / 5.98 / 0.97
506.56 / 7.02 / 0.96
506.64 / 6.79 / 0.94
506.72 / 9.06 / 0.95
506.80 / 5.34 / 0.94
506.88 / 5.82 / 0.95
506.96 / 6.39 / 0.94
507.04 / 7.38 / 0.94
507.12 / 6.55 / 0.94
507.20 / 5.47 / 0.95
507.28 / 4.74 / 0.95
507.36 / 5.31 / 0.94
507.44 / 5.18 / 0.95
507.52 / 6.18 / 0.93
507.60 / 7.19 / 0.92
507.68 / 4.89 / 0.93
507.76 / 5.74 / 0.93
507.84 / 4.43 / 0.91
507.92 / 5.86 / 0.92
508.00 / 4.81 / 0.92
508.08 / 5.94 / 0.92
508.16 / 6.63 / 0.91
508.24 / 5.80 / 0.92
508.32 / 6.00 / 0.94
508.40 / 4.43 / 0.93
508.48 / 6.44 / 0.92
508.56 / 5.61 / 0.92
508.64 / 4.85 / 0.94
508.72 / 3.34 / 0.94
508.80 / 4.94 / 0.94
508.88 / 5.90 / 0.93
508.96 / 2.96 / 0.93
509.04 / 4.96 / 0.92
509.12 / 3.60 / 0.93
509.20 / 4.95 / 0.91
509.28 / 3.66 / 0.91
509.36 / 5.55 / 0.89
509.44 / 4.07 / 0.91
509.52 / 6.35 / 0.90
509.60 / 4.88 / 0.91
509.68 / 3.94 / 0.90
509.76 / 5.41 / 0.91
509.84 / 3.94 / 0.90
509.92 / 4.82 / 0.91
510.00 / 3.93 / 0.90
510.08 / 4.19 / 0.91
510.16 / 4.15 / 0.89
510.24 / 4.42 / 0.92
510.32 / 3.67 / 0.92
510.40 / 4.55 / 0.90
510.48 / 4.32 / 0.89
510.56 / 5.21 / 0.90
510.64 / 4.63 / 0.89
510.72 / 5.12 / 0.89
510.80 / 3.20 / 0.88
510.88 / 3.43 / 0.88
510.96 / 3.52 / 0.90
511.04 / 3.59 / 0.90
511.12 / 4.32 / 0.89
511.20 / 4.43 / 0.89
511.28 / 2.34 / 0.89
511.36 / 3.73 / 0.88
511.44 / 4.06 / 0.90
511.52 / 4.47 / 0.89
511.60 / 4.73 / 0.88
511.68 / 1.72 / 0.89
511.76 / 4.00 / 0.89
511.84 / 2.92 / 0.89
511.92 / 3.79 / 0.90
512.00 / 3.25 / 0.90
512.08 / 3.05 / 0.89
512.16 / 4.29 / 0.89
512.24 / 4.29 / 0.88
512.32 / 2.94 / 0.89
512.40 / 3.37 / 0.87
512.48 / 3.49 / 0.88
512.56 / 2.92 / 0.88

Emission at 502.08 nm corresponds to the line C IV 1549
